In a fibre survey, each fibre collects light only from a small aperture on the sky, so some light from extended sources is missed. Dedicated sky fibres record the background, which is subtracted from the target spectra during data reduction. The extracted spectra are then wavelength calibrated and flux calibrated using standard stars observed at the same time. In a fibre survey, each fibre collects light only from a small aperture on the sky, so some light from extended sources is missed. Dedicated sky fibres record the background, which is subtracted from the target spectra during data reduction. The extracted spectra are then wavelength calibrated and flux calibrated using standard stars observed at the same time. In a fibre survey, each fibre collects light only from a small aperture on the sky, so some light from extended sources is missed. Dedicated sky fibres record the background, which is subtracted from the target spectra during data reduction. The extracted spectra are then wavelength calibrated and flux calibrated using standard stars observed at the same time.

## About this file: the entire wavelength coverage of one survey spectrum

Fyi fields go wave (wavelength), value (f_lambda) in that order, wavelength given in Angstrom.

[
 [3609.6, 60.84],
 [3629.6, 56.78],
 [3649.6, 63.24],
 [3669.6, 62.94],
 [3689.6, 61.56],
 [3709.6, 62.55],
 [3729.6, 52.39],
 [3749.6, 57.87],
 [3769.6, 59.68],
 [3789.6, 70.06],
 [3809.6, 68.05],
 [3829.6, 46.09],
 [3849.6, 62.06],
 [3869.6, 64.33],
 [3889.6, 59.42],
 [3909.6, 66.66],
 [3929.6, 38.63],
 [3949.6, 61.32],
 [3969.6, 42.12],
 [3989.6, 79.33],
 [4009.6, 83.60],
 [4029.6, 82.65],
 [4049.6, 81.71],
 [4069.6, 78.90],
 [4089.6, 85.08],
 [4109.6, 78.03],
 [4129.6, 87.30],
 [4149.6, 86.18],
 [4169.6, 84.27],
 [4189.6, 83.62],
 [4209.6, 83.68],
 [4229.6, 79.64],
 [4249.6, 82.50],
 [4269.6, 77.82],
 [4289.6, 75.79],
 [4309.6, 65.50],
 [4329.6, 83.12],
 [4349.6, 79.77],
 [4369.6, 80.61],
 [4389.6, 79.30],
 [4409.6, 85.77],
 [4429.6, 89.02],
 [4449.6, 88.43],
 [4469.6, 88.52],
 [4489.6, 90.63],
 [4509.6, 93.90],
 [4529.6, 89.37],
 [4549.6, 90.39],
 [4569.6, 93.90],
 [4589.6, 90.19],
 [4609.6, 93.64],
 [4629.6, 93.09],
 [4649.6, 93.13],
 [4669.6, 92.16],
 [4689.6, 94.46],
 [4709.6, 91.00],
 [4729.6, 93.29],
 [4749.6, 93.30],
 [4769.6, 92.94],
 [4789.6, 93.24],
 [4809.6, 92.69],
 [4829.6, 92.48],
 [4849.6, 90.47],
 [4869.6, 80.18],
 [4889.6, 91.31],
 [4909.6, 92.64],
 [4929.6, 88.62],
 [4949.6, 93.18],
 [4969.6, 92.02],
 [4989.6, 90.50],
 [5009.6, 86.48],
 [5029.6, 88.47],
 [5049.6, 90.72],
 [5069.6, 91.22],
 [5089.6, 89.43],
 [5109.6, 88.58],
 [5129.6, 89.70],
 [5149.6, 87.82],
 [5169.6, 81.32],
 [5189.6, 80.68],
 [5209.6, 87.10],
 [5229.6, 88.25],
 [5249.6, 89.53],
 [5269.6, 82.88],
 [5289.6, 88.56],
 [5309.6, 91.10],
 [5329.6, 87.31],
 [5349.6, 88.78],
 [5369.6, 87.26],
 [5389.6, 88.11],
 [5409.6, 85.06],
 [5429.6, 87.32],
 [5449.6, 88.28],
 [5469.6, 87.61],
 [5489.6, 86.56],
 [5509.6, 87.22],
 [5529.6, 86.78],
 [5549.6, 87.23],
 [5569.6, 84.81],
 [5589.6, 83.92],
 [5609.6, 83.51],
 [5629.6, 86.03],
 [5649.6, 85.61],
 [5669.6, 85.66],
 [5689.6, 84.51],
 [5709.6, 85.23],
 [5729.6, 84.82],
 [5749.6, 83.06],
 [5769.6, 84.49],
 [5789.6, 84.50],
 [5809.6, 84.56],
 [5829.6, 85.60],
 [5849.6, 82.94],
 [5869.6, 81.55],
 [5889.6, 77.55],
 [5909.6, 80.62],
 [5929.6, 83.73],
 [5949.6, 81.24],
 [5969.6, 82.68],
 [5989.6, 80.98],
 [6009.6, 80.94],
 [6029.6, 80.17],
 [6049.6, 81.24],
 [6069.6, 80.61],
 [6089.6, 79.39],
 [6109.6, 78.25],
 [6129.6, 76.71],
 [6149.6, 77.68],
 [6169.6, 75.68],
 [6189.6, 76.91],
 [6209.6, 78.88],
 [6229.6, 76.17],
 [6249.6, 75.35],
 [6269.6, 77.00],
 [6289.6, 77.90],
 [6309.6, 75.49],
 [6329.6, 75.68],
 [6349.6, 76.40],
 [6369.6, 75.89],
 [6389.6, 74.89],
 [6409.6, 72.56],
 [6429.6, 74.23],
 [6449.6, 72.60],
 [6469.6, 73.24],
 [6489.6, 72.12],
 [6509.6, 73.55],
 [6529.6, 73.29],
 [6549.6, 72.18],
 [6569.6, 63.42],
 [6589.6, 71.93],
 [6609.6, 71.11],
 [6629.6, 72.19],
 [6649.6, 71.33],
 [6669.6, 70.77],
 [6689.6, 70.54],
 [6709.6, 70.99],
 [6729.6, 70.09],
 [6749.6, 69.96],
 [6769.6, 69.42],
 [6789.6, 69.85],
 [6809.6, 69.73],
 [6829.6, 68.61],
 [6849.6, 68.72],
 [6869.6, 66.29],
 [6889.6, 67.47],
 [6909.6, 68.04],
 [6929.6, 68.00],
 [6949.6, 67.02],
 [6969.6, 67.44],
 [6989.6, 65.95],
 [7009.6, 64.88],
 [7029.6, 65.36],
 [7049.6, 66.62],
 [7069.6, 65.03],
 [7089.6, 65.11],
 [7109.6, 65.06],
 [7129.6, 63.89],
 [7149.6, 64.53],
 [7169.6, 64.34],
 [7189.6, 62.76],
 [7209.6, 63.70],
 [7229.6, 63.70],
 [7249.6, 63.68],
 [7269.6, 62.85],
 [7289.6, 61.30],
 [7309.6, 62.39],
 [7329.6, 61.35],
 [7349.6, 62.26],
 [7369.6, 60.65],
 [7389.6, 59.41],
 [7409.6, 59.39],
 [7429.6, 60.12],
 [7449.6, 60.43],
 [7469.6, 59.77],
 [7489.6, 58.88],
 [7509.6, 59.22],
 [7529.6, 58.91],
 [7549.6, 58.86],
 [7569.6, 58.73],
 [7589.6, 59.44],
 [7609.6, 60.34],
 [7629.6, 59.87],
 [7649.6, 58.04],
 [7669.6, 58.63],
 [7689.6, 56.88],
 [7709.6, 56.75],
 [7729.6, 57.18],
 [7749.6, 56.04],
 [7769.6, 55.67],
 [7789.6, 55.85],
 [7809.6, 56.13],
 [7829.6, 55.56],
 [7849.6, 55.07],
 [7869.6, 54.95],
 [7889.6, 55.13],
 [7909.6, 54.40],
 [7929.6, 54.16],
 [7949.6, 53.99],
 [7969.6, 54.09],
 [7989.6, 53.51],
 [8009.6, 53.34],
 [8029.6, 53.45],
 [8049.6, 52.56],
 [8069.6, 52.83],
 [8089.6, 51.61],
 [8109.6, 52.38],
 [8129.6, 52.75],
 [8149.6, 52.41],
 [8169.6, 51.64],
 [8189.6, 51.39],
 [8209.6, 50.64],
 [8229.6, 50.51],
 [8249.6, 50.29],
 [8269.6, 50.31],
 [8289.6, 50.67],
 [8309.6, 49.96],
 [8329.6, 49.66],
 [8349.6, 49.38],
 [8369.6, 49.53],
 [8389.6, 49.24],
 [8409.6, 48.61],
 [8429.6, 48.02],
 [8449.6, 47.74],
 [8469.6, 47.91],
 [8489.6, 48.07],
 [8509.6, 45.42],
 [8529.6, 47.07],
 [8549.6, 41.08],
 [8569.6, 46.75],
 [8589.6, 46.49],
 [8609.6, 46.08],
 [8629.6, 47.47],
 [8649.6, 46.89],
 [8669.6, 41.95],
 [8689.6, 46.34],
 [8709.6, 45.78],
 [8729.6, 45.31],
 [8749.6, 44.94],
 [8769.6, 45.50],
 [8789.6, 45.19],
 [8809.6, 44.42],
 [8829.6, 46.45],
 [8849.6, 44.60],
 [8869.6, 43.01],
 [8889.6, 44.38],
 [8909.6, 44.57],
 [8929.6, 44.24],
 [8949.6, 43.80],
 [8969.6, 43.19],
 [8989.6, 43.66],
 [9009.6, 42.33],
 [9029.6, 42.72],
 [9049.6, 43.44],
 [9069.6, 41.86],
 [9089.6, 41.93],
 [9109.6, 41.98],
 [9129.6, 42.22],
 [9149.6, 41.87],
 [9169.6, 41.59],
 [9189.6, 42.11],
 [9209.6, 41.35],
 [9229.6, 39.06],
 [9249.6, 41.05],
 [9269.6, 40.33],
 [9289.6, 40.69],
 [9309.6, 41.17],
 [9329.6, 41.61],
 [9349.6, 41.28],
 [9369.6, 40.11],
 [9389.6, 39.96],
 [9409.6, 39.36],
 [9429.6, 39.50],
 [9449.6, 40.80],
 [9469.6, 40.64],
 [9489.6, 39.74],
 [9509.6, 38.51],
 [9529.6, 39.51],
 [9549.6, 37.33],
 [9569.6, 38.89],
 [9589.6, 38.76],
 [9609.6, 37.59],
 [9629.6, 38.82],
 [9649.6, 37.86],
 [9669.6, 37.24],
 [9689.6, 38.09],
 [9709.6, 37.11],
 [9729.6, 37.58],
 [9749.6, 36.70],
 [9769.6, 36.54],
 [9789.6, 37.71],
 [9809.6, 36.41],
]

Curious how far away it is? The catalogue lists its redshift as 0.00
